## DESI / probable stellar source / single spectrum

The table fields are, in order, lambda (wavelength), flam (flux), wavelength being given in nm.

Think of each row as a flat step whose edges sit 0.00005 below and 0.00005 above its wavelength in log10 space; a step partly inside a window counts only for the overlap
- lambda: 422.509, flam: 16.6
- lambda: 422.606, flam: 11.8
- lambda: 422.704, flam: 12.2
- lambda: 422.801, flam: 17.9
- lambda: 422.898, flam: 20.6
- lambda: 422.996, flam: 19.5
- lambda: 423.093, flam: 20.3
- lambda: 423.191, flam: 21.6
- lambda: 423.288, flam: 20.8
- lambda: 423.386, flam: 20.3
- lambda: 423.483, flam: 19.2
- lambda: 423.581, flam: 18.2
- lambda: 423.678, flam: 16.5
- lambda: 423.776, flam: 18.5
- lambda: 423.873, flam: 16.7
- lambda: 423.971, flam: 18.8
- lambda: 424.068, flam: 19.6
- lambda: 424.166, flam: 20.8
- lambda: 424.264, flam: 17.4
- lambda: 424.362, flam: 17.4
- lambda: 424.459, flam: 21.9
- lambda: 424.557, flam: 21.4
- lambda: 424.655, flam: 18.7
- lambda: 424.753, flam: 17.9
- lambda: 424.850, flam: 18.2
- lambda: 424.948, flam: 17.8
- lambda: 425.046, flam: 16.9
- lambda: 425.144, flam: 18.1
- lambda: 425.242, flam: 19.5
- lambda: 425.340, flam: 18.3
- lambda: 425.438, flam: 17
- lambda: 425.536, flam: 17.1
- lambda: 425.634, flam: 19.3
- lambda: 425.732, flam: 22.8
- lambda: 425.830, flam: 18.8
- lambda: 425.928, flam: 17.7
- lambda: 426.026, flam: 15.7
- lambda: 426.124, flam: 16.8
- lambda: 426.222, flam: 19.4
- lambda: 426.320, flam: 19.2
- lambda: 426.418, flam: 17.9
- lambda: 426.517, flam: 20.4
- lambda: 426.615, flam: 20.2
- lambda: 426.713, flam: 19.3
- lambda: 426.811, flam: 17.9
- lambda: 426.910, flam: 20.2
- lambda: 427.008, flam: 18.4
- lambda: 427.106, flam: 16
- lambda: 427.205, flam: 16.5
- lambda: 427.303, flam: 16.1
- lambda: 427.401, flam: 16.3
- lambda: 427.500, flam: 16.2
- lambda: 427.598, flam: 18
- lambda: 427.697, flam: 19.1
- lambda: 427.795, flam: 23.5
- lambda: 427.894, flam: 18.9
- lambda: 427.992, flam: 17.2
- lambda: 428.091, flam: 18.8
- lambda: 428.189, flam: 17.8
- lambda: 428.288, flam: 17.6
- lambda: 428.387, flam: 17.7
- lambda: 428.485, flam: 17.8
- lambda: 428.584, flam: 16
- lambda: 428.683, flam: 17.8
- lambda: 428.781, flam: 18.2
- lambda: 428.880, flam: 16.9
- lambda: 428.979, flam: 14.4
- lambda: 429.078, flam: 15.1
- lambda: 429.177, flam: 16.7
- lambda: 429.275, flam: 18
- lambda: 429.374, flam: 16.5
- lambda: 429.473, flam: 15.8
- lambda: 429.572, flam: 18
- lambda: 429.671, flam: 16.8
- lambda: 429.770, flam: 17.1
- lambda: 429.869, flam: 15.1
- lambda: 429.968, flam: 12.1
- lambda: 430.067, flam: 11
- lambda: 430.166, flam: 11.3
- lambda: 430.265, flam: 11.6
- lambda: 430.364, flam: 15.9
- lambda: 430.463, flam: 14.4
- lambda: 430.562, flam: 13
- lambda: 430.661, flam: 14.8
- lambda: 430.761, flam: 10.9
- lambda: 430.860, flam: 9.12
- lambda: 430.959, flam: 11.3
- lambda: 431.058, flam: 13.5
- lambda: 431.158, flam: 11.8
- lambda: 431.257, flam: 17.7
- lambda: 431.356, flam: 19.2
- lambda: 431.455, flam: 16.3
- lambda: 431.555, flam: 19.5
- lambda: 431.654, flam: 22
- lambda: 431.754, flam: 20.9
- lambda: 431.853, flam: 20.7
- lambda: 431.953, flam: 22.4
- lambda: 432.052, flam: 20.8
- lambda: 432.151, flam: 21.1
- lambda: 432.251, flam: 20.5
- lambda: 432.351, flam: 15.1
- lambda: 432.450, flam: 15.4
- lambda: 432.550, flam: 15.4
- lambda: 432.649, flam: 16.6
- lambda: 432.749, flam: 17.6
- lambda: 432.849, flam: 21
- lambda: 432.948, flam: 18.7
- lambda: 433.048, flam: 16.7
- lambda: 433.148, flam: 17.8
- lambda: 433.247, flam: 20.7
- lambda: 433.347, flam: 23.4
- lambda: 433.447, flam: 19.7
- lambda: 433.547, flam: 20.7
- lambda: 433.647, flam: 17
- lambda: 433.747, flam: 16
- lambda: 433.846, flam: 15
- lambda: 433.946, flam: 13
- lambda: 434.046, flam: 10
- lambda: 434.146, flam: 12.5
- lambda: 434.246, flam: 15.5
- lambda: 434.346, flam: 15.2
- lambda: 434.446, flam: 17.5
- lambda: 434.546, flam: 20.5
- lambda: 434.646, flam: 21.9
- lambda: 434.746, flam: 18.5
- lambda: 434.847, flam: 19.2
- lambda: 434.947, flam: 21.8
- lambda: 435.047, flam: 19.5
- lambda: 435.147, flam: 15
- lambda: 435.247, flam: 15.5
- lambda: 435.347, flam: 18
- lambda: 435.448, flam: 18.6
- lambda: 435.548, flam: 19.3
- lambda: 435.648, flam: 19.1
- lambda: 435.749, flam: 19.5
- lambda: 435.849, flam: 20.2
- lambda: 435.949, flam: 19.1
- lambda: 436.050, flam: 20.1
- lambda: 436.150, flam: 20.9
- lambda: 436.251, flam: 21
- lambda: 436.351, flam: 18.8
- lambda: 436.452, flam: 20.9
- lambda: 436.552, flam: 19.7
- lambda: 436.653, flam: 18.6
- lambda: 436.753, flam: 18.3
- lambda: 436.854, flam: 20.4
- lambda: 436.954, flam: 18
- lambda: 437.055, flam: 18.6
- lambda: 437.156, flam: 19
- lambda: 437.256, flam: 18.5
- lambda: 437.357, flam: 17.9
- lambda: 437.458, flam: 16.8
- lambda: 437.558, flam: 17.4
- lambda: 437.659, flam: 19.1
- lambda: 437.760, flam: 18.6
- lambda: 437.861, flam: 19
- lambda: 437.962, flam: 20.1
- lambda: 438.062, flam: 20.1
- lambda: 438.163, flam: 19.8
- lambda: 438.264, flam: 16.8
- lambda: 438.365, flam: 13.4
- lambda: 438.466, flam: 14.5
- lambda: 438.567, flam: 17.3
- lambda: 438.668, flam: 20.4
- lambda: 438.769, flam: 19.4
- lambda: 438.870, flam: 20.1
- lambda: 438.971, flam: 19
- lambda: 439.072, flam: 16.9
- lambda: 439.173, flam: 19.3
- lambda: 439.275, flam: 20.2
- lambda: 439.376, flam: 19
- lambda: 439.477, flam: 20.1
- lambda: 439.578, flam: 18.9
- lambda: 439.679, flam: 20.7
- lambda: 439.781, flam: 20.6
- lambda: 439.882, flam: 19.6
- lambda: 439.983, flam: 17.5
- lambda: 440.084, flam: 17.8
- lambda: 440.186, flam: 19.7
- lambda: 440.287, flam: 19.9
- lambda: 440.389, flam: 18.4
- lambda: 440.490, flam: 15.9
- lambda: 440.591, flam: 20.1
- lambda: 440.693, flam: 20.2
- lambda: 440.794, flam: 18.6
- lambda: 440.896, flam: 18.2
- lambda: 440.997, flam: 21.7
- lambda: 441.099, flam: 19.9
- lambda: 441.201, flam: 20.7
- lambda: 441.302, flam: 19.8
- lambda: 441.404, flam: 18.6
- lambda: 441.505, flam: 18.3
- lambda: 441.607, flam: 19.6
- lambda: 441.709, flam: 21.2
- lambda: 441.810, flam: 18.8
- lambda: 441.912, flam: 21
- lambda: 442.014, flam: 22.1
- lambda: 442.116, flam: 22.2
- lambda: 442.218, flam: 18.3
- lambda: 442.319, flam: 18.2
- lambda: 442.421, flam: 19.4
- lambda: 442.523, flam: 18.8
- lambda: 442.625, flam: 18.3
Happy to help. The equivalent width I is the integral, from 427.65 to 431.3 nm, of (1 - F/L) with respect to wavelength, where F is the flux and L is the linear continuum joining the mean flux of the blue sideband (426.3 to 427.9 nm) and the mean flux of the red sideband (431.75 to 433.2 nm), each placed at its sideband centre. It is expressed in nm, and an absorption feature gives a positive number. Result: 0.57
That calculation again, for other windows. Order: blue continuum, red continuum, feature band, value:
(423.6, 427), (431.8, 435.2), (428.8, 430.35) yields 0.27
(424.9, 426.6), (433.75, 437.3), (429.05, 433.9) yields 0.42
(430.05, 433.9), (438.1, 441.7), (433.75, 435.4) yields 0.07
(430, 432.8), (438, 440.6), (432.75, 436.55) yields -0.27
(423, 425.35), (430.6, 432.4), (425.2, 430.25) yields 0.18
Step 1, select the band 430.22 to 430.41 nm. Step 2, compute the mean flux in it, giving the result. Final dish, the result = 13.8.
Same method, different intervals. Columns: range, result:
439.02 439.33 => 18.8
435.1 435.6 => 17.3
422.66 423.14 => 18.2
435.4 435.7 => 19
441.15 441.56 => 19.4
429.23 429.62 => 17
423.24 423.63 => 19.6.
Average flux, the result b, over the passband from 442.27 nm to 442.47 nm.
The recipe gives 18.8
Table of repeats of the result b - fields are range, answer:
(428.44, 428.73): 17.1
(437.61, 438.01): 19.2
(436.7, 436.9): 19.3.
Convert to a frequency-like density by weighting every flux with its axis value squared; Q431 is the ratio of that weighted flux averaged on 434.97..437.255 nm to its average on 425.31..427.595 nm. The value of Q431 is 1.10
